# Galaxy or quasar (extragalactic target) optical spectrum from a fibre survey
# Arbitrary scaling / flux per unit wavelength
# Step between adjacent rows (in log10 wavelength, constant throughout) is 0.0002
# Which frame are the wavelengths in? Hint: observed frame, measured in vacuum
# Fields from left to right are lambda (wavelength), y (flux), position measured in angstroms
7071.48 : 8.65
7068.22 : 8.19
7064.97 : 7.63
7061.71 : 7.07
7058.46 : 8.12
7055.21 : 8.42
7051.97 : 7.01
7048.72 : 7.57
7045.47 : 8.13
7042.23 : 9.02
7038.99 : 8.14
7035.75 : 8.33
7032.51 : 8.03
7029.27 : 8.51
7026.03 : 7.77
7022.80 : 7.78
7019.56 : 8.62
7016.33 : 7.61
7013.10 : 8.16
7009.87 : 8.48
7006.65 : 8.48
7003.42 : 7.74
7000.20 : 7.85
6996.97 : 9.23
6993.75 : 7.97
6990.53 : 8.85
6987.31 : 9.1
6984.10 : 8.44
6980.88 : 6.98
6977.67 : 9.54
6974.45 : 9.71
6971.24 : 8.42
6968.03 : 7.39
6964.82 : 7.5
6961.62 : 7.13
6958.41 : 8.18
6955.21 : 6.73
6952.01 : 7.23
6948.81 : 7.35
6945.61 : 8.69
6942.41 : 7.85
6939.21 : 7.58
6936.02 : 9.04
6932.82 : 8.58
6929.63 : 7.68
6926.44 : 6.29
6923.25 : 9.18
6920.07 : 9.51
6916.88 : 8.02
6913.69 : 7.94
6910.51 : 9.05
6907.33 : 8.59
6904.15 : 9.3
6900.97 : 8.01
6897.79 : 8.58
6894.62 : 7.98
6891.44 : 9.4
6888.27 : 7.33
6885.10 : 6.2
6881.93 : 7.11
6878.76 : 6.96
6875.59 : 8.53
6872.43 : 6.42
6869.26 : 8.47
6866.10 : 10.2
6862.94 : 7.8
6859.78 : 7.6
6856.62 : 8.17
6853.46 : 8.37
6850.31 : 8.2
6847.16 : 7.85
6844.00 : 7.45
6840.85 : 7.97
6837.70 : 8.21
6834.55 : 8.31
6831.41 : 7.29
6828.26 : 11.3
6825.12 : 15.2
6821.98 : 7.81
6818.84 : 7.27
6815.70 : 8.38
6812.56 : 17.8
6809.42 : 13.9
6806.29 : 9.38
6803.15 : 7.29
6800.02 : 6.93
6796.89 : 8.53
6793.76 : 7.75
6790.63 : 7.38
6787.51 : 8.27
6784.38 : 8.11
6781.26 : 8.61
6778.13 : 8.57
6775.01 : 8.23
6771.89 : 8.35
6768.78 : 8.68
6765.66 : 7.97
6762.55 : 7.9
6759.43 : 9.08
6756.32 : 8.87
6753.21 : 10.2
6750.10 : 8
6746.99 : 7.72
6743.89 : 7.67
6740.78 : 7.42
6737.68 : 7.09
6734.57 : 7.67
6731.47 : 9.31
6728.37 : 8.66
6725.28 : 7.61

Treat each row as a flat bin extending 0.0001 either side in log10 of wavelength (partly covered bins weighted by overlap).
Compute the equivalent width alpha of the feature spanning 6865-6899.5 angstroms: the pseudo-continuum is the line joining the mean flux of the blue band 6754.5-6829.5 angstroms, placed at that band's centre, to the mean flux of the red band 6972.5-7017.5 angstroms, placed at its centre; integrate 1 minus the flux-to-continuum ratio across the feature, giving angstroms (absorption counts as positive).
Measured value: 3.84 angstroms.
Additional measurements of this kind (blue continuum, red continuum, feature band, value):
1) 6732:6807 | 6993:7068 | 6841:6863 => 0.5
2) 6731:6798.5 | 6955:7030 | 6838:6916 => 1.4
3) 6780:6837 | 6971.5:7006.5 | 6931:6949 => 1.1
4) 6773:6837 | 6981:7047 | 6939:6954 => 1.5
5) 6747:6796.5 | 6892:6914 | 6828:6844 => 0.4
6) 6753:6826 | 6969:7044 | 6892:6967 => 4.7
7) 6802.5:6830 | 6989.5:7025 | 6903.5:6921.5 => 1.7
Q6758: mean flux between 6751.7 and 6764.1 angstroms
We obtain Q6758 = 9.01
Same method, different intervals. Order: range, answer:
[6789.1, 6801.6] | 7.65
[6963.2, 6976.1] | 8.26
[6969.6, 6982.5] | 8.65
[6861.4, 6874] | 8.22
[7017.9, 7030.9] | 8.16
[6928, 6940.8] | 8.22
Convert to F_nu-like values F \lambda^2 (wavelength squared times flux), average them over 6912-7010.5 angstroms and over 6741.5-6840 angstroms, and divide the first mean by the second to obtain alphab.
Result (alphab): 1.0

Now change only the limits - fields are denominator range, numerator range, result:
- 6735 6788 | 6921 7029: 1.04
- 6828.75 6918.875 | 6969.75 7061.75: 1.06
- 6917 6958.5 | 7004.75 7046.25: 1.06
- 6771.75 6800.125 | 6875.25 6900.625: 0.98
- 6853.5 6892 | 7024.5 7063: 1.08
